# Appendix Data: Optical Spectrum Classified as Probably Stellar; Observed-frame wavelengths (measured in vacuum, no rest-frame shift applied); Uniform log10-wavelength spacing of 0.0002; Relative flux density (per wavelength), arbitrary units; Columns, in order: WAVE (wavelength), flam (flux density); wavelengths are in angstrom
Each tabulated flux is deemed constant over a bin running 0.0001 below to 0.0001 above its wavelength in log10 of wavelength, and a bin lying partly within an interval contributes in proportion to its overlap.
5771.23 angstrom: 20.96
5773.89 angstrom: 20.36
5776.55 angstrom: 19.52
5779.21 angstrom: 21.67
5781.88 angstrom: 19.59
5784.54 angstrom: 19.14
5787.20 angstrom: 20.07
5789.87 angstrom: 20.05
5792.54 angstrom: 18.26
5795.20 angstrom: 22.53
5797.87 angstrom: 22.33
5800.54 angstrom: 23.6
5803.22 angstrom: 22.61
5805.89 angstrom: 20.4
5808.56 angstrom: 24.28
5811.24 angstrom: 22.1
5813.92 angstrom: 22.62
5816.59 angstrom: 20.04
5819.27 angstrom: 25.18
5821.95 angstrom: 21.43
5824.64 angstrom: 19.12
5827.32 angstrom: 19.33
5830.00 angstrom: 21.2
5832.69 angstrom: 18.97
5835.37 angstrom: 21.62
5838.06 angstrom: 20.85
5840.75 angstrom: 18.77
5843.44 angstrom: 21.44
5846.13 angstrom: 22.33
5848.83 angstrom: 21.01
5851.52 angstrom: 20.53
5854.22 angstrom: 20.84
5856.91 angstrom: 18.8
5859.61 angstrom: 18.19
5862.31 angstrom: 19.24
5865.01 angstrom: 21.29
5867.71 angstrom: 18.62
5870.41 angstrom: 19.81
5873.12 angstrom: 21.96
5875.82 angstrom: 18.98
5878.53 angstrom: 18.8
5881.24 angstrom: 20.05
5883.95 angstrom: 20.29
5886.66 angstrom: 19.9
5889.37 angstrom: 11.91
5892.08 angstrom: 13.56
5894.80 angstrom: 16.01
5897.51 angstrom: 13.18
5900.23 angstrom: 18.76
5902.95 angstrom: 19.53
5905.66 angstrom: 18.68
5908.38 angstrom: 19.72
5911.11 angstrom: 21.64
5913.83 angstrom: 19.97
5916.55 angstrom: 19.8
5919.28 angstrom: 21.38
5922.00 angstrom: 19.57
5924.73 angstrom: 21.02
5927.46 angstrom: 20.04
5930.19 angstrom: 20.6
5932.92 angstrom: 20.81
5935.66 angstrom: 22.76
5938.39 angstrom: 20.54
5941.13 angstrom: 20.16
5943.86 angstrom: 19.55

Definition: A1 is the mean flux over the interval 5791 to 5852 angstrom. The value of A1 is 21.3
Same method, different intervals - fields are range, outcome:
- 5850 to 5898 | 18.5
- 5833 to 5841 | 20.5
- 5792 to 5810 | 22.2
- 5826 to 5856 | 20.6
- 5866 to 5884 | 19.8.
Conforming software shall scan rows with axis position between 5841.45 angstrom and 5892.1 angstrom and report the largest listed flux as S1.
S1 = 22.33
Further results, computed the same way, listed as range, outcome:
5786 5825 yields 25.18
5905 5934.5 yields 21.64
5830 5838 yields 21.62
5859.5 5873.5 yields 21.96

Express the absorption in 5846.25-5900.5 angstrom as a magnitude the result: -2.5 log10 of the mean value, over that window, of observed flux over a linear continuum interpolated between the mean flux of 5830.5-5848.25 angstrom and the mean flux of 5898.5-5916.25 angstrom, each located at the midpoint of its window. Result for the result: 0.08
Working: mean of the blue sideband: 20.7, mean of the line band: 18.7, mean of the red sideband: 19.6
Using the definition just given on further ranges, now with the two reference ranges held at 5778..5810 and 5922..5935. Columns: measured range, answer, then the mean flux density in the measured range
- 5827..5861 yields 0.035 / 20.3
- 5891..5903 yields 0.289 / 15.9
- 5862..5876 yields 0.040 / 20.1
